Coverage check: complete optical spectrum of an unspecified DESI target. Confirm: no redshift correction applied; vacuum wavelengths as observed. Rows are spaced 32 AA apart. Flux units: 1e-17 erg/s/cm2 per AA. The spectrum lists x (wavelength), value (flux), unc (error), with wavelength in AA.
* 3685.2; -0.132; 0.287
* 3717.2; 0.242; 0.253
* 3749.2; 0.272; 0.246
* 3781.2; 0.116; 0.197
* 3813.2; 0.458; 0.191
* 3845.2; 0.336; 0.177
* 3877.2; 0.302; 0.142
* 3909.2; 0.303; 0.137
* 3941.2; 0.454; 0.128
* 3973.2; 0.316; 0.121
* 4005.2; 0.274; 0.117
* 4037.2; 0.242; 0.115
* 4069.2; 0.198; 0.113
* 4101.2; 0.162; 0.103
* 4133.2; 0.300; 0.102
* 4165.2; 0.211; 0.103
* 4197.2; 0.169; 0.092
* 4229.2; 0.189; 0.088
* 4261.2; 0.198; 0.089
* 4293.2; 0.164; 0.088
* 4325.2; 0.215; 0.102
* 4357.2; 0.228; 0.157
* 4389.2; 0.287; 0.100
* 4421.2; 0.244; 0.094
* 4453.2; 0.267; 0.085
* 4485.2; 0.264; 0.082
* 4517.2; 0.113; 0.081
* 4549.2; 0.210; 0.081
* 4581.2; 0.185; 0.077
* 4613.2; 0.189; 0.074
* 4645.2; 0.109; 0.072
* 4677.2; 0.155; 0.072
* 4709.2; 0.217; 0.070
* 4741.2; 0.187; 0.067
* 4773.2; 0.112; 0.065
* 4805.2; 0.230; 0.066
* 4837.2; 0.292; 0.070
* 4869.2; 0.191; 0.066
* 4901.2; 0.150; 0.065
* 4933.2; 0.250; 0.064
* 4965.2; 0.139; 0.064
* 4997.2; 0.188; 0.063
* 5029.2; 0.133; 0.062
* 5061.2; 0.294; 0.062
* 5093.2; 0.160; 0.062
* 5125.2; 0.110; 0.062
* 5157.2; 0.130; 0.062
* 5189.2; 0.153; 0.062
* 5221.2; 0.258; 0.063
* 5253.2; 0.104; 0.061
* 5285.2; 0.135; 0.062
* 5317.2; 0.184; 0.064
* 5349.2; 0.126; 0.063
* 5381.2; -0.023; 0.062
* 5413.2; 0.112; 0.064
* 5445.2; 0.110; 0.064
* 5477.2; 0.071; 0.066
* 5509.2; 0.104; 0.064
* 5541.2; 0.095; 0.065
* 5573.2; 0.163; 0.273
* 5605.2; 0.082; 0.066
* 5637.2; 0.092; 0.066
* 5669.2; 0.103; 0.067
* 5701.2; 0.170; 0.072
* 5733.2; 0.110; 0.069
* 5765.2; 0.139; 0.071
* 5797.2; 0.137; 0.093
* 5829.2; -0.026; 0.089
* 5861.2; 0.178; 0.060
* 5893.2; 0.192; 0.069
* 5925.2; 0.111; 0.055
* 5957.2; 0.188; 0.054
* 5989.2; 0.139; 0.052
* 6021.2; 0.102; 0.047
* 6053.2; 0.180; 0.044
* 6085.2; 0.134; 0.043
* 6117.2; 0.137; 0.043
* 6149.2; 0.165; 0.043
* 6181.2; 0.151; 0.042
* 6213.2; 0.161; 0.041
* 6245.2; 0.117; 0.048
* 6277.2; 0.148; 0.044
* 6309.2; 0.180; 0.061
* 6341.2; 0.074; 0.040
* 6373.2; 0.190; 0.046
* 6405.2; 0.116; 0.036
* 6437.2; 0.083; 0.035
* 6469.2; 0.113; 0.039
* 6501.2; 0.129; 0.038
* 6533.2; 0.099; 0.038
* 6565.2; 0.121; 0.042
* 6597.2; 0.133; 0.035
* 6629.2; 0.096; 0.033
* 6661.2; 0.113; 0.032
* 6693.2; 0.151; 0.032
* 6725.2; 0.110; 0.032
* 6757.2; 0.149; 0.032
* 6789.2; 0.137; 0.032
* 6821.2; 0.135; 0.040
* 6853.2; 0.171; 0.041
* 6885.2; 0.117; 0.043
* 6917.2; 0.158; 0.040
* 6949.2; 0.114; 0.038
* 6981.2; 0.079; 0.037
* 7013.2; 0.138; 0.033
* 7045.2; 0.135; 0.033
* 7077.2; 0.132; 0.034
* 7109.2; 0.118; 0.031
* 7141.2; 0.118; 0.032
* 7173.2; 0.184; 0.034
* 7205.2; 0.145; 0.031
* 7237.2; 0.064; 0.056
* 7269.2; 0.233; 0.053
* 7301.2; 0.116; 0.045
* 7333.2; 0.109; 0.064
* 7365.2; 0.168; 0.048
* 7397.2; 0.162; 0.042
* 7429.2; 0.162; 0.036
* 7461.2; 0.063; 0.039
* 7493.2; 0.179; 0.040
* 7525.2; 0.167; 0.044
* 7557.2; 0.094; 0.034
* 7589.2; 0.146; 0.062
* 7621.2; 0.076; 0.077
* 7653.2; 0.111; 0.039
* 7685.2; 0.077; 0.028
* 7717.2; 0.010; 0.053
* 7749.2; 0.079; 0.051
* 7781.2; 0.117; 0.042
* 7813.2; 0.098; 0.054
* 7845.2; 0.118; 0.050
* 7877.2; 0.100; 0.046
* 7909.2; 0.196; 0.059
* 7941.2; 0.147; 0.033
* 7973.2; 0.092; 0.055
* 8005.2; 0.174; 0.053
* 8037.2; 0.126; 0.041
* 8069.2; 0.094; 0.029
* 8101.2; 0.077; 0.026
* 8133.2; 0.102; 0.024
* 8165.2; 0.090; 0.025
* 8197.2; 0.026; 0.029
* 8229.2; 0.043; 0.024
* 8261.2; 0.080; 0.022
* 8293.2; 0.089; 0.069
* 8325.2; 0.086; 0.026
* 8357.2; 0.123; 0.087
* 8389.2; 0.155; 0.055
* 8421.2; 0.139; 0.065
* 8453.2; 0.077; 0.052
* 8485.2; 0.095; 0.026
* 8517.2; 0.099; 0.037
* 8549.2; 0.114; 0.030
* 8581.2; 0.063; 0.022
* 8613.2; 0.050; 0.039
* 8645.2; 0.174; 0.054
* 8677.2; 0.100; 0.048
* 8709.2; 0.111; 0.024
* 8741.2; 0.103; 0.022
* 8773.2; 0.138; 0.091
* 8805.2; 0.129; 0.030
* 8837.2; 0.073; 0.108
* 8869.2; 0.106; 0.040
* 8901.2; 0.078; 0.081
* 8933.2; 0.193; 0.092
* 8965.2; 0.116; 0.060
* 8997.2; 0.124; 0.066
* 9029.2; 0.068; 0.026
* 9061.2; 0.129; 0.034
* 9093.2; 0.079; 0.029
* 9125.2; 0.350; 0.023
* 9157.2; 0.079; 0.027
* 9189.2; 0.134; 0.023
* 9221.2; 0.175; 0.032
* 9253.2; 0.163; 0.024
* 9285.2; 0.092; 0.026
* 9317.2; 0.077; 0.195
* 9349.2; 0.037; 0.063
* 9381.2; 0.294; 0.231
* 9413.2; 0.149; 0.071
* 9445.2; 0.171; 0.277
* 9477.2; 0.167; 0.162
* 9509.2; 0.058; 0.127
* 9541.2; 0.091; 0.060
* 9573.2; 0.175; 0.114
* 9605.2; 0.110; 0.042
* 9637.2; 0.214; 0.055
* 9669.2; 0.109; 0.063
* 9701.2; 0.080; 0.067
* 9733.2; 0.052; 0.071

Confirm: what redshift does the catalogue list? 1.45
